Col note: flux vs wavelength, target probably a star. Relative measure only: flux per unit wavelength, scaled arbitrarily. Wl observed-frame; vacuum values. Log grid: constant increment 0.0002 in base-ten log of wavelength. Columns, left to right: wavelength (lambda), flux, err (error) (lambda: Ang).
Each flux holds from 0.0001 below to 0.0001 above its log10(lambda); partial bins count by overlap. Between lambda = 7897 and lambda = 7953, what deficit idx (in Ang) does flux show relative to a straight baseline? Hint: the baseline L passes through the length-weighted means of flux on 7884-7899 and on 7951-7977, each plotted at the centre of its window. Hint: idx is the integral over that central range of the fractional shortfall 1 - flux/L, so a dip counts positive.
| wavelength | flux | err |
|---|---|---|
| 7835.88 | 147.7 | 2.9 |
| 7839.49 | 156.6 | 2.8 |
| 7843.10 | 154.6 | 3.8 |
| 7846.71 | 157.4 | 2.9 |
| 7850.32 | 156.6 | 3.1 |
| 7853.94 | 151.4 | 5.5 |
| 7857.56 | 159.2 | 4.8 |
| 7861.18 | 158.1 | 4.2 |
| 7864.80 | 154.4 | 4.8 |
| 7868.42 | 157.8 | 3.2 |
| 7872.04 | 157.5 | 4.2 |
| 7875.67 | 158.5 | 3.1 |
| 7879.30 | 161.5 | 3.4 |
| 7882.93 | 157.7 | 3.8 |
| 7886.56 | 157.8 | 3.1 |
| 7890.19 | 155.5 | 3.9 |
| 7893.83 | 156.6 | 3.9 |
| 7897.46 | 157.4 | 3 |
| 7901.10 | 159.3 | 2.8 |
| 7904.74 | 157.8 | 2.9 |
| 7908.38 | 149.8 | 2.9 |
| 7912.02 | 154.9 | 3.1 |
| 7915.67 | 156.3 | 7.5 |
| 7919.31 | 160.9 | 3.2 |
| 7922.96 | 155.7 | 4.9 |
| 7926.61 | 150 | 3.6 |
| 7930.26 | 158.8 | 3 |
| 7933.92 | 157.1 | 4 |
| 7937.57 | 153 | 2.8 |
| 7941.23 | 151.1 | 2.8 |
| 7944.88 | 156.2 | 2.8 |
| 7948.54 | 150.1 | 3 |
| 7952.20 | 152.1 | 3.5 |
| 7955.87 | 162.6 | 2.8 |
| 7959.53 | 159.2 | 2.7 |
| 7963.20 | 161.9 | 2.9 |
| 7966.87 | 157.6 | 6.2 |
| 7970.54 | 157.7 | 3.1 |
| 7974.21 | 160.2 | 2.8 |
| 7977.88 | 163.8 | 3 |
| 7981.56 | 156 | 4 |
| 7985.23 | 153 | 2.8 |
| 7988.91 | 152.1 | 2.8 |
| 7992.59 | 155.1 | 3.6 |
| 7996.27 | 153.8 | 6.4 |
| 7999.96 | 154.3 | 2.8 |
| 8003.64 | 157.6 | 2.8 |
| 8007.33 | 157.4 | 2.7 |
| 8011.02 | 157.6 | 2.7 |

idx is 1.0 Ang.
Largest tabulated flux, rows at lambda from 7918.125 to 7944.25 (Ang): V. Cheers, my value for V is 160.9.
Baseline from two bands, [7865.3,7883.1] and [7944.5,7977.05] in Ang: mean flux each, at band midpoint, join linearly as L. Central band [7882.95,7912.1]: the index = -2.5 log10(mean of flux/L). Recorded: 0.01 mag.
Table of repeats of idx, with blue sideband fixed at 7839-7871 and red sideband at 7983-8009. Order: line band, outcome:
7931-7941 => 0.0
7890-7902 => -0.1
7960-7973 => -0.3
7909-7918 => 0.0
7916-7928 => 0.0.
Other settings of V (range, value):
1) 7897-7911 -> 159.3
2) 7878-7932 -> 161.5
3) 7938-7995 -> 163.8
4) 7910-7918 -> 156.3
